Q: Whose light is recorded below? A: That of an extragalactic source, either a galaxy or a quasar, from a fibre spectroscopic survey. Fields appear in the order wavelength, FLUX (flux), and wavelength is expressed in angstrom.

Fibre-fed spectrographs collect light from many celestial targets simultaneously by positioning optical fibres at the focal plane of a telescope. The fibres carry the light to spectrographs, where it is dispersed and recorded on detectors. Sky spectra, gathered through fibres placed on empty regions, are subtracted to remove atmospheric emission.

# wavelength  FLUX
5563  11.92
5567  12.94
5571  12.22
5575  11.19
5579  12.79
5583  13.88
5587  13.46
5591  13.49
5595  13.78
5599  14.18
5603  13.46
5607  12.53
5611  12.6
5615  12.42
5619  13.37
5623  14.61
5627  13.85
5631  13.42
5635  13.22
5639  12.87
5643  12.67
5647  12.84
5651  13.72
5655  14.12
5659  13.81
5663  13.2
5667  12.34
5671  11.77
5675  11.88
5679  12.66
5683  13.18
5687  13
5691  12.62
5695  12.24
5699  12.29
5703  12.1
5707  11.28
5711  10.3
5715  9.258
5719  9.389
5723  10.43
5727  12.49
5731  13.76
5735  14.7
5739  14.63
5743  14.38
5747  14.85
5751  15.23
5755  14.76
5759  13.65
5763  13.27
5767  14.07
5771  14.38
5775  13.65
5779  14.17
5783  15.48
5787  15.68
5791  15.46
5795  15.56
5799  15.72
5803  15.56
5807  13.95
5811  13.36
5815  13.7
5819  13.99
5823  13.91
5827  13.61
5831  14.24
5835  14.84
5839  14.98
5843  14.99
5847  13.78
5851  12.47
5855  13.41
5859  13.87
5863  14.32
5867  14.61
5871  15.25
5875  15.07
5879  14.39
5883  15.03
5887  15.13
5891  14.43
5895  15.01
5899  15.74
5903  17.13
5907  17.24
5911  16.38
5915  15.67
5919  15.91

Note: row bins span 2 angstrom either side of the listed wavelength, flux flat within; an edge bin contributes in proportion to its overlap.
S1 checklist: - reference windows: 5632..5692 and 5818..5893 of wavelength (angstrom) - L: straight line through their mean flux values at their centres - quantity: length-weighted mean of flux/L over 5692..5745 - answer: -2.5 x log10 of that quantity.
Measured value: 0.11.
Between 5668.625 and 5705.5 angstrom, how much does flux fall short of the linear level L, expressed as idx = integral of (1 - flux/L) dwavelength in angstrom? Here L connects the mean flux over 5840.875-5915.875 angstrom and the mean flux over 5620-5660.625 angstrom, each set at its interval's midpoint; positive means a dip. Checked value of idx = 3.7 angstrom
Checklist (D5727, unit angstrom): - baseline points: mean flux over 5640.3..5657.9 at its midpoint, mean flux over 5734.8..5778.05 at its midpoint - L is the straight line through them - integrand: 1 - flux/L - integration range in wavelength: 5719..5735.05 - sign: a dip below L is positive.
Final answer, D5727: 2.1 angstrom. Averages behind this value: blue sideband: 13.3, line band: 12.2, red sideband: 14.3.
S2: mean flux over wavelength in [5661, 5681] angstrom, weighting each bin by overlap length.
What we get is 12.4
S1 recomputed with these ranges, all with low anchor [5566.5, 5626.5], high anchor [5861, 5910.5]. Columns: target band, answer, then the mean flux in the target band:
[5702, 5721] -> 0.325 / 10.4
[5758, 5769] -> 0.057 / 13.7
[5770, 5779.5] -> 0.035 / 14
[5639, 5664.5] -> 0.017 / 13.4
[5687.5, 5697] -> 0.111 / 12.5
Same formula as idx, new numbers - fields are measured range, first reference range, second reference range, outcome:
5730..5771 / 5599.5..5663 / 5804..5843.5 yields -1.5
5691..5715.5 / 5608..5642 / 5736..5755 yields 4.7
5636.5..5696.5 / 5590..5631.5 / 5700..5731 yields -3.7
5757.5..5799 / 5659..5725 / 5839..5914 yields -4.2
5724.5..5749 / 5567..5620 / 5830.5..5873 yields -0.6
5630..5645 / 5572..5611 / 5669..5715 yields -0.5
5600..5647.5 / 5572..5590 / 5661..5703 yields -1.9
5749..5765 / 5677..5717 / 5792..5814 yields -0.8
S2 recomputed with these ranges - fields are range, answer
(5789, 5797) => 15.5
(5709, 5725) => 9.84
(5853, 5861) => 13.6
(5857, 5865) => 14.1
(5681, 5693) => 12.9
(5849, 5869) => 13.7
